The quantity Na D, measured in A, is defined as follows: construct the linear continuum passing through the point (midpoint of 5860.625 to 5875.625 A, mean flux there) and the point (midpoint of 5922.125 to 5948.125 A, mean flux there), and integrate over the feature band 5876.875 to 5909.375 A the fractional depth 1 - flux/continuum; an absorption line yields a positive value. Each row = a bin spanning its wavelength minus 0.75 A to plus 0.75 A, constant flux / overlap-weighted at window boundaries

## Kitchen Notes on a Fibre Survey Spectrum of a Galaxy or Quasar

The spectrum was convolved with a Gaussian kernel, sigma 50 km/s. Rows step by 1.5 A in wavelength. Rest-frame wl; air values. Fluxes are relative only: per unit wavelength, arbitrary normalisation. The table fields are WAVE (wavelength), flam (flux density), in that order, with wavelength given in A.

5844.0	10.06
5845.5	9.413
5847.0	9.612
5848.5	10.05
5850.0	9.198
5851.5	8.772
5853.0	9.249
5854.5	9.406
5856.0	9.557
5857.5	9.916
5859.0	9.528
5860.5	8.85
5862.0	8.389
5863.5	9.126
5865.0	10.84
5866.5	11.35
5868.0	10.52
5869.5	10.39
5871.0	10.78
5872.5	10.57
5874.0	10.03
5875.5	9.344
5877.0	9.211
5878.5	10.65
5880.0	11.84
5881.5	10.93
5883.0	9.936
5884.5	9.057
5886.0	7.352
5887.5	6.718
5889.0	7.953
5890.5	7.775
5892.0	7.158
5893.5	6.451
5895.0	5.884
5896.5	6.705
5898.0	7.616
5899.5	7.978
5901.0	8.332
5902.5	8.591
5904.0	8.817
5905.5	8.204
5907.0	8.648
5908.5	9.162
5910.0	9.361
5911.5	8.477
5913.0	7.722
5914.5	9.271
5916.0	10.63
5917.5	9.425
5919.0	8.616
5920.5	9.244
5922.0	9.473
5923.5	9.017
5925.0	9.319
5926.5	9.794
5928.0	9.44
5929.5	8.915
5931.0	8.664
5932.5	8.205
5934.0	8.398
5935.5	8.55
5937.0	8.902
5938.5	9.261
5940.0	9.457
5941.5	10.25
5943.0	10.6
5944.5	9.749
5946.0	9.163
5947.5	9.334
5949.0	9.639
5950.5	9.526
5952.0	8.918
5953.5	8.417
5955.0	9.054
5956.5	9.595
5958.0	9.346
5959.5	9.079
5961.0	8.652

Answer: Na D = 4.6 A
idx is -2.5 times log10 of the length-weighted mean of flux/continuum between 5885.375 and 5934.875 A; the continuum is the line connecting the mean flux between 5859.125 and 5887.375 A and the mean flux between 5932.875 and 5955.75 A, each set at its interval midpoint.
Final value 0.14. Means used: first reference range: 9.87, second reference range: 9.26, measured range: 8.41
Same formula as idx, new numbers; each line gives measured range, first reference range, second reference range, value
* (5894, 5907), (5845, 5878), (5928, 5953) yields 0.21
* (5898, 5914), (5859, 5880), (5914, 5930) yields 0.13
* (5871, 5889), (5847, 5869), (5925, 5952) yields -0.01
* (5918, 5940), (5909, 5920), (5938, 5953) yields 0.04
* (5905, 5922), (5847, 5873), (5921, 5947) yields 0.04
